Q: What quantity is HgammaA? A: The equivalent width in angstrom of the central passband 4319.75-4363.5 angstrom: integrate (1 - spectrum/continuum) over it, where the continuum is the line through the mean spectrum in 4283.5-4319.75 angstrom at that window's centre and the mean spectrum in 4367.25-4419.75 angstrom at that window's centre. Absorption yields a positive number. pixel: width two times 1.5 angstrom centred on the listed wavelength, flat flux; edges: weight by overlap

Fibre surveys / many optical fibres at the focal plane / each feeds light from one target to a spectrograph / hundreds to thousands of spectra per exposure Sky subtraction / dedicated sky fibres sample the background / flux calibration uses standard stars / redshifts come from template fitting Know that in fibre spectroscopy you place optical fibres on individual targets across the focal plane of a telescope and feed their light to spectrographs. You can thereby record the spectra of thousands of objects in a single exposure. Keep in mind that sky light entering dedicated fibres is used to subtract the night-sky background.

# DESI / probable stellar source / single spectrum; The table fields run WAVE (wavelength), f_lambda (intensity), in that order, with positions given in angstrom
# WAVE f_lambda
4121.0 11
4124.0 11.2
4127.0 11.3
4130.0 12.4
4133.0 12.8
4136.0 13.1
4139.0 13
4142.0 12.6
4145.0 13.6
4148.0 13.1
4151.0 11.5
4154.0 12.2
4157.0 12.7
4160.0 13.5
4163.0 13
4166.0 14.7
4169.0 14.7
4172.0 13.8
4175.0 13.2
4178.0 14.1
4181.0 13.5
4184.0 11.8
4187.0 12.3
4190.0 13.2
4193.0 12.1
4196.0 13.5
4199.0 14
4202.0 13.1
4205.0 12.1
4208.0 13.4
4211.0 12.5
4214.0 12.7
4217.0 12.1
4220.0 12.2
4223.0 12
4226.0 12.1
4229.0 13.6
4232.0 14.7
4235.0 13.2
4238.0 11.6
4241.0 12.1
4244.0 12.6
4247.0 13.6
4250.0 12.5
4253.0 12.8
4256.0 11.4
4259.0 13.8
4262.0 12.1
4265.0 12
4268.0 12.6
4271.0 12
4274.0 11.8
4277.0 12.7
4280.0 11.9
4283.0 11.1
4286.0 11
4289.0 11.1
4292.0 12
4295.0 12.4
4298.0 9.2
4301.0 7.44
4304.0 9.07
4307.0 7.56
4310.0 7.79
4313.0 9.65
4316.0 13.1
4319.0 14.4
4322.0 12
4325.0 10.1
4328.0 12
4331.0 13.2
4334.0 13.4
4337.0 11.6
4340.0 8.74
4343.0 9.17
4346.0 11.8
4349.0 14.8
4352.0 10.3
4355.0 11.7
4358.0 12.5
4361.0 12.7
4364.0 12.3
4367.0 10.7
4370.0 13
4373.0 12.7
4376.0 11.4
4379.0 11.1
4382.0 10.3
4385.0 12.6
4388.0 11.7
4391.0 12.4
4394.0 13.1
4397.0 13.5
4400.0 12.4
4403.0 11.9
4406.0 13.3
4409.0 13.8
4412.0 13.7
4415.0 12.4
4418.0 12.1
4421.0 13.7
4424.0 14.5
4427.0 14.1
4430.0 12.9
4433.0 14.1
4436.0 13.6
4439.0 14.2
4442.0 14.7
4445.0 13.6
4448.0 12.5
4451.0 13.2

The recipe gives -2.1 angstrom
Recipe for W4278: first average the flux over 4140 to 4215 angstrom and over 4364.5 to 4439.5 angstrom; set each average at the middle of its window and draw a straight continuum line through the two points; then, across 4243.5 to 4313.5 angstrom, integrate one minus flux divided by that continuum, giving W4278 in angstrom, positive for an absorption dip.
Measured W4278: 9.05 angstrom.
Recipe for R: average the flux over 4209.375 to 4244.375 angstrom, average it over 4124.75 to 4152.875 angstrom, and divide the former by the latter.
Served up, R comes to 1.00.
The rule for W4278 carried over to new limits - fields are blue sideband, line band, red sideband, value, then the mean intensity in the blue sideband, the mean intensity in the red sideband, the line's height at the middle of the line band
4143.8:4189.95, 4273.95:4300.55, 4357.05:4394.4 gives 2.6 angstrom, 13.2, 12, 12.5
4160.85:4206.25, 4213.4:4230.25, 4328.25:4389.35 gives 0.7 angstrom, 13.3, 11.8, 13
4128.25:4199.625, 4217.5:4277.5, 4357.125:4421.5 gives 1.3 angstrom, 13.1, 12.4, 12.8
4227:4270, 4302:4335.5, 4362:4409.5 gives 3.8 angstrom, 12.7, 12.2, 12.5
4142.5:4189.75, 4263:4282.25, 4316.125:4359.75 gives 0.4 angstrom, 13.2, 11.9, 12.4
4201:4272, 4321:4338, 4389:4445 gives 1.2 angstrom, 12.6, 13.3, 13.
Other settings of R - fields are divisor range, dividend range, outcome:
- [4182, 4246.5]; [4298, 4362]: 0.87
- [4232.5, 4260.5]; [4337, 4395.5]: 0.92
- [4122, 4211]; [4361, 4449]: 0.99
